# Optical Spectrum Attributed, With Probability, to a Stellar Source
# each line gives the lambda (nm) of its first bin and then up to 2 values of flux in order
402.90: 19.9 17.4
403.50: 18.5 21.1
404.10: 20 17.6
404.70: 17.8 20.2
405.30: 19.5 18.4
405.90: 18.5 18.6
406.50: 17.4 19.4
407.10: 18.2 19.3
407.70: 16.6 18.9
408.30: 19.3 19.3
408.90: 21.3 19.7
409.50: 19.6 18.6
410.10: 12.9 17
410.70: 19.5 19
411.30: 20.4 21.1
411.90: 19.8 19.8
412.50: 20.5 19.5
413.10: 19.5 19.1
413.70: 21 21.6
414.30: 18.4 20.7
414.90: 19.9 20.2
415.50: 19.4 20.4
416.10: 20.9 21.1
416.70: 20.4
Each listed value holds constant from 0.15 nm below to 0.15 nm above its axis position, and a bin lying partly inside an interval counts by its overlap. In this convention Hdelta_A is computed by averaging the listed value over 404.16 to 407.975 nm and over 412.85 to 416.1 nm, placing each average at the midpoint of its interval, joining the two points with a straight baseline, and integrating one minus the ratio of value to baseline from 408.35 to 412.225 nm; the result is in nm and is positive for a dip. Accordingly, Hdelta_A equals 0.04 nm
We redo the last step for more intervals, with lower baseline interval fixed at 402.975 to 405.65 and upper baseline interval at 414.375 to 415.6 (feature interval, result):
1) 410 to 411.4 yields 0.12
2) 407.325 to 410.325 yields 0.14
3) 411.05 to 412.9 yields -0.04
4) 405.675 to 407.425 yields 0.06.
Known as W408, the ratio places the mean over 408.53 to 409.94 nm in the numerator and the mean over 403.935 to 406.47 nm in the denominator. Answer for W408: 1.05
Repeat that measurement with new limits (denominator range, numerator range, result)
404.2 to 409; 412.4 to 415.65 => 1.06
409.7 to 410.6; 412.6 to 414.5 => 1.23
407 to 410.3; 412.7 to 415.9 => 1.08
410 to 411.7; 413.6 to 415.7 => 1.10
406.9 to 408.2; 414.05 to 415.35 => 1.09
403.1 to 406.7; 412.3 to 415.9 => 1.07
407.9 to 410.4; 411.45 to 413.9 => 1.08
